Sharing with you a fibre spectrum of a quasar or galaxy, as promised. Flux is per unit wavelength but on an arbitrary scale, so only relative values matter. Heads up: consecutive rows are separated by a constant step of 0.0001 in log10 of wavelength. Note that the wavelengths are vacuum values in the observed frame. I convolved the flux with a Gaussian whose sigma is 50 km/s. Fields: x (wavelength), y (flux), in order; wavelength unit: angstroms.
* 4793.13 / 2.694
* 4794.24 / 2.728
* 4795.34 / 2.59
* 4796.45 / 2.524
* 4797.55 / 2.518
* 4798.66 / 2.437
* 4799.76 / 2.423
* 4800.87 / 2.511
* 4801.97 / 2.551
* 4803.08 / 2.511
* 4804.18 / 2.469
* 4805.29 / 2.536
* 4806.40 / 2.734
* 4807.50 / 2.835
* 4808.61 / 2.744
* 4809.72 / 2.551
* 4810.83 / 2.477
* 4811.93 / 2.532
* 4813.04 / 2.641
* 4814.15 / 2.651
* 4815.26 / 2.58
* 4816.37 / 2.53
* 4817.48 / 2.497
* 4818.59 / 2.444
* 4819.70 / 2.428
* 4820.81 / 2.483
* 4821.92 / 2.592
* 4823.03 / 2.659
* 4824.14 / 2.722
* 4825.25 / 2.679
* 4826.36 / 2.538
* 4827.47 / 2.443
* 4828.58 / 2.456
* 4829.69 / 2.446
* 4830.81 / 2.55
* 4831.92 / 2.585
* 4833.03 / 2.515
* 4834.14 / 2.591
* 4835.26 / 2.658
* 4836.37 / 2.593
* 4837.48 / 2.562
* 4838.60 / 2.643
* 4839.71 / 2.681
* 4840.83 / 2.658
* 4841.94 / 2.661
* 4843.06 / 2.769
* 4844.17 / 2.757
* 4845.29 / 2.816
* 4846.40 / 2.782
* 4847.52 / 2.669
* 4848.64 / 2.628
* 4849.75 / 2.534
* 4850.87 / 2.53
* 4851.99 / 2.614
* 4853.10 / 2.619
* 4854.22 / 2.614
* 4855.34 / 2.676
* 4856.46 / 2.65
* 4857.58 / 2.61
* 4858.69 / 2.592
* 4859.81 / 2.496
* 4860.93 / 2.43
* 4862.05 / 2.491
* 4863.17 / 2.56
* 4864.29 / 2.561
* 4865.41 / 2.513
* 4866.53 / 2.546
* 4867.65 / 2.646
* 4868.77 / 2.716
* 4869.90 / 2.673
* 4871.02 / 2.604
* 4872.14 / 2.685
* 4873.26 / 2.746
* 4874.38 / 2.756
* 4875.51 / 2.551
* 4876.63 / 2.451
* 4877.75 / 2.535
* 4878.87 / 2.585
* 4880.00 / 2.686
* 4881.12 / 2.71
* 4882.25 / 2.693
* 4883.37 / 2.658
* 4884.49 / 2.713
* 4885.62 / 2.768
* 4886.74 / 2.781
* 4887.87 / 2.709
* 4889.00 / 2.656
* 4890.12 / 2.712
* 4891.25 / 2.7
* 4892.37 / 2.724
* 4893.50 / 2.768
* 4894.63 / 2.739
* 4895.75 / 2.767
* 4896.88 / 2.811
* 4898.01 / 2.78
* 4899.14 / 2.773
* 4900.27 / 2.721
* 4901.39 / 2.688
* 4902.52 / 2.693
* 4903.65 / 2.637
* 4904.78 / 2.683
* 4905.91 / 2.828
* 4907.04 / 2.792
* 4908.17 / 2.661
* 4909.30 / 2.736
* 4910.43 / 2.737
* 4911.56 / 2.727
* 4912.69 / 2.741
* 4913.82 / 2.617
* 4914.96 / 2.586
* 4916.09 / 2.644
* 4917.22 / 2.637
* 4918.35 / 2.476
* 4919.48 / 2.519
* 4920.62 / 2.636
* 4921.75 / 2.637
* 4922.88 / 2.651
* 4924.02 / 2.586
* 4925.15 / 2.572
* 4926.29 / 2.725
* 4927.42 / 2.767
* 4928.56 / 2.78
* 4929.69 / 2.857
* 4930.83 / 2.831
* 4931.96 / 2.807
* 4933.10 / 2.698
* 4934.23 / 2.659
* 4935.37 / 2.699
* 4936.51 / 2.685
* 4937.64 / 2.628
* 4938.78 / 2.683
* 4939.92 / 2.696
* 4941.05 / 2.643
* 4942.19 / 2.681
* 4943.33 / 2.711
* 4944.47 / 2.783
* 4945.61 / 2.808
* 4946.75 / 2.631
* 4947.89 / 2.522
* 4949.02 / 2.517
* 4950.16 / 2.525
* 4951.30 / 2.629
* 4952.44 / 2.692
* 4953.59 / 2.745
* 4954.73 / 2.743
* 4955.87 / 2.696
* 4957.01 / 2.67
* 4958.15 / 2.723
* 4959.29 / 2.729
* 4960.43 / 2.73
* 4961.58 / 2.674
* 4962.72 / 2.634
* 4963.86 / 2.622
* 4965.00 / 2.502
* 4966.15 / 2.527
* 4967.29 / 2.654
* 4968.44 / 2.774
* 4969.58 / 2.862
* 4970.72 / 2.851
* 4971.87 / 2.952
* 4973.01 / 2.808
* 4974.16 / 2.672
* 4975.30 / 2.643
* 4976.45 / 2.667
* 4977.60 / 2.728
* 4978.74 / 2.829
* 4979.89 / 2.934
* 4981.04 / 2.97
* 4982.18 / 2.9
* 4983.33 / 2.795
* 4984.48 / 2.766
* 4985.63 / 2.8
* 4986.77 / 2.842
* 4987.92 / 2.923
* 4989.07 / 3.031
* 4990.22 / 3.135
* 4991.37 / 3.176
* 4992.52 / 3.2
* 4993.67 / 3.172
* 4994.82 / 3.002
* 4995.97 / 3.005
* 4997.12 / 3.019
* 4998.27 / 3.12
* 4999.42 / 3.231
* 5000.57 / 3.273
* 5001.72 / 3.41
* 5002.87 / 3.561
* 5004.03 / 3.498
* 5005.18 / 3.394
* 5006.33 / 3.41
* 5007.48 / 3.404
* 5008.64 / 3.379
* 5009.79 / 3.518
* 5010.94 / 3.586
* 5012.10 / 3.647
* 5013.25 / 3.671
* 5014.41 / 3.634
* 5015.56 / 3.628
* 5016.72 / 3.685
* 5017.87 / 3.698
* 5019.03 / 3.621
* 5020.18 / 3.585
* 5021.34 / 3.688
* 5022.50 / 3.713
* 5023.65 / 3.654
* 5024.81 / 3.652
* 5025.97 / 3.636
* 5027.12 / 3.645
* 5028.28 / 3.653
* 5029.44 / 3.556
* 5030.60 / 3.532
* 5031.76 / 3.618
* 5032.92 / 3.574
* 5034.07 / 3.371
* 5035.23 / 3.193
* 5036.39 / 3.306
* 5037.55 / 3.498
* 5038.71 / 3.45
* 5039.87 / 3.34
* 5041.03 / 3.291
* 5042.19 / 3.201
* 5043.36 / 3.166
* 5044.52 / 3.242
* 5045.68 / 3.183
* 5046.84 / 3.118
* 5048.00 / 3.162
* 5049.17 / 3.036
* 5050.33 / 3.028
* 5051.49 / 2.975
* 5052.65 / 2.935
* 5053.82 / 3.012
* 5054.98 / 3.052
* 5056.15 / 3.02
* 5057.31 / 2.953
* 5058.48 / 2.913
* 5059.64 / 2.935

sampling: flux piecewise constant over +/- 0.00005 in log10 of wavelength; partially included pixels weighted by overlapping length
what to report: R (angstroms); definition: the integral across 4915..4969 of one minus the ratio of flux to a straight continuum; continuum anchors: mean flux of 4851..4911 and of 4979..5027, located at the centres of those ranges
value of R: 5.8 angstroms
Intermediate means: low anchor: 2.66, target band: 2.67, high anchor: 3.32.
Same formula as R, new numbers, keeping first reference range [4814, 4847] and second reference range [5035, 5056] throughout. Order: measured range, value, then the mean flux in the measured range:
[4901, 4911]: 0.3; 2.72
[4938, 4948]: 0.7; 2.69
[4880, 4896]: 0.2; 2.72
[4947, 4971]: 2.3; 2.67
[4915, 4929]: 1.0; 2.63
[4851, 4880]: 1.0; 2.6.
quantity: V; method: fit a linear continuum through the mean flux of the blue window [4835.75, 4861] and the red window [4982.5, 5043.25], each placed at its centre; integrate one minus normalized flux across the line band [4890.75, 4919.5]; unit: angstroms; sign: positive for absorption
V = 1.9 angstroms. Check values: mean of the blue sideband 2.64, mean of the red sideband 3.37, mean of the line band 2.7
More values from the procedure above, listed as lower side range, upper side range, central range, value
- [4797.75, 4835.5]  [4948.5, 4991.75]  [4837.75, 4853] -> -0.43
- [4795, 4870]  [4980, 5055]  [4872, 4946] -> 4.87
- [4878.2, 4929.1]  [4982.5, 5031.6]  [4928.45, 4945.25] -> 1.08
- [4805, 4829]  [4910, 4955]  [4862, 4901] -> -0.62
